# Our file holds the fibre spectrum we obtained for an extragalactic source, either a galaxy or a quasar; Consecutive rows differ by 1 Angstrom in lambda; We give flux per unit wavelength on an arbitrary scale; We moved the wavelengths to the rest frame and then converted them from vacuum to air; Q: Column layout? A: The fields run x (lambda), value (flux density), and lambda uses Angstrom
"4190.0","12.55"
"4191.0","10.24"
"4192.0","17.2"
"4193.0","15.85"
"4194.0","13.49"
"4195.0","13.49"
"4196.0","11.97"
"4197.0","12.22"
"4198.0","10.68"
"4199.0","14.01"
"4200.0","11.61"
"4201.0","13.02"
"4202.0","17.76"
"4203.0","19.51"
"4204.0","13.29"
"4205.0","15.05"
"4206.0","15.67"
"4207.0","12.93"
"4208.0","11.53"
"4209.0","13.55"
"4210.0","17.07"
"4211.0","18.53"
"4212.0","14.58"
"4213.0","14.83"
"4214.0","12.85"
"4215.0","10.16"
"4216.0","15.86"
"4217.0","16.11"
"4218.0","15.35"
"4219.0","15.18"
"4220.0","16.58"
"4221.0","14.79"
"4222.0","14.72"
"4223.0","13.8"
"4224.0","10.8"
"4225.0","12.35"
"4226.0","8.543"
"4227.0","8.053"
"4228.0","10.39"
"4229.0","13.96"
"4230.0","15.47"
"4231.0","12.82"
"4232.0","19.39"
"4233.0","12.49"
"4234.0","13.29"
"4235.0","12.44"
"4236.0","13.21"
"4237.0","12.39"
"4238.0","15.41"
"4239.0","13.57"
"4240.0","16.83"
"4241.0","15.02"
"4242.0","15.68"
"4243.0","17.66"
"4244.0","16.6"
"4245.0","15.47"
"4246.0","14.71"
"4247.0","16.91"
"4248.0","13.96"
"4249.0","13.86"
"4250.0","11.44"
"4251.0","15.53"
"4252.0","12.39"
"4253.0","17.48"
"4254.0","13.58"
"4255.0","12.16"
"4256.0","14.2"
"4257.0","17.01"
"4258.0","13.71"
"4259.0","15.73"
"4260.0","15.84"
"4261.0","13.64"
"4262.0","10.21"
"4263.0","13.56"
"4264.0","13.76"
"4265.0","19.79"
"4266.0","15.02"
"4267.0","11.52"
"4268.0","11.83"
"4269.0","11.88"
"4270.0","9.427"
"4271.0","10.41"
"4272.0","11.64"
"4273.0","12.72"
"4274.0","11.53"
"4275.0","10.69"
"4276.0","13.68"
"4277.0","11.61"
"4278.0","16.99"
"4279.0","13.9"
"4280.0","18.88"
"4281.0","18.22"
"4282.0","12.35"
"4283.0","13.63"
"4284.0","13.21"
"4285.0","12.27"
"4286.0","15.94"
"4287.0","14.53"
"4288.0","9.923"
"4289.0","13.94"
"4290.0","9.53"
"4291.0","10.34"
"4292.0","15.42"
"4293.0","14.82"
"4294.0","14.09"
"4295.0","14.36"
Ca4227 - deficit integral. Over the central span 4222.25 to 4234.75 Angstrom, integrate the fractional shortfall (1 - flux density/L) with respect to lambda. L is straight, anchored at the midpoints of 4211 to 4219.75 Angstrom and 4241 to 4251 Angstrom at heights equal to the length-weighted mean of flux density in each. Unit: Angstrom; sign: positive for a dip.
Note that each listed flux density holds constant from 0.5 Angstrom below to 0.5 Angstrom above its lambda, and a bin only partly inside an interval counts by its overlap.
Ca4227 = 1.9 Angstrom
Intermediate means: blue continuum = 14.7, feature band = 12.7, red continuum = 15.2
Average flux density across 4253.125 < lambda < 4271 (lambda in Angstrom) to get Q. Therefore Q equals 13.7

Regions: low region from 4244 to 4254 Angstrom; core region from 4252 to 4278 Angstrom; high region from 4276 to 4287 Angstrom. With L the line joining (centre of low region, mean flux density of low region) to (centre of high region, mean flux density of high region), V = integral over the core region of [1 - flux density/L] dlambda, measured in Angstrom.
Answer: 2.3 Angstrom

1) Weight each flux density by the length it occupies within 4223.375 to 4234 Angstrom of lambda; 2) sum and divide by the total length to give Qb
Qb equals 12.5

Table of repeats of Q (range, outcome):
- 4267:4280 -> 12.4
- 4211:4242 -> 13.8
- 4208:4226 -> 14.3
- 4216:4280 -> 13.9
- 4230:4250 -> 14.8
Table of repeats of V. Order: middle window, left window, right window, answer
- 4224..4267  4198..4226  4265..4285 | -1.14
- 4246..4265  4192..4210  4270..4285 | -1.09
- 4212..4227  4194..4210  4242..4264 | 0.57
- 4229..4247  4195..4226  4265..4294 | -1.49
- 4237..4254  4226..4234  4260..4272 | -2.78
